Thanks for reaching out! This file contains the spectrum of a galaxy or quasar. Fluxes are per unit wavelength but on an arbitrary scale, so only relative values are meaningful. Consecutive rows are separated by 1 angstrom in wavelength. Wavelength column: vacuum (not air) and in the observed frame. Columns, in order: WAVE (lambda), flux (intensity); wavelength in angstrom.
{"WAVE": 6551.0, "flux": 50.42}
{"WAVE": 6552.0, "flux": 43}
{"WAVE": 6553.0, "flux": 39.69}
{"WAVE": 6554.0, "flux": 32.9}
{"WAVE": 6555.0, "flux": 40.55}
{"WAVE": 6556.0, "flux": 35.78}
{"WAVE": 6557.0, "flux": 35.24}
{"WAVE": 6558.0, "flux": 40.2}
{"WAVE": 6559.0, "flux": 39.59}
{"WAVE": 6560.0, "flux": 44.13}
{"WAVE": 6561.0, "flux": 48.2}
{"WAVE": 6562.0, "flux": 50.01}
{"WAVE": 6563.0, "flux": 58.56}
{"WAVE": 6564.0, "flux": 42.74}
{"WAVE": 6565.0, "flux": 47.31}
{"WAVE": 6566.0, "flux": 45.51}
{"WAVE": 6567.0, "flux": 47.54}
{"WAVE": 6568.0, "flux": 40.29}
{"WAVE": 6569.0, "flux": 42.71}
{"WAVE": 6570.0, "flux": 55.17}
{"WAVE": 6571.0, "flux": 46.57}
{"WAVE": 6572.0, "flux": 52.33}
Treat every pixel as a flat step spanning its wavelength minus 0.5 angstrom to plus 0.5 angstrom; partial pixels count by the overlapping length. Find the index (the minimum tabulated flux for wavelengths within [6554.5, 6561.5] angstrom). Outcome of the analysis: 35.24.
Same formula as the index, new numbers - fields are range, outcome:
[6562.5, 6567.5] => 42.74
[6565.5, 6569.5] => 40.29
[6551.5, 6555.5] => 32.9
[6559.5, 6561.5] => 44.13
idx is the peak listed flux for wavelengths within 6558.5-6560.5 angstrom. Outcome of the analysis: 44.13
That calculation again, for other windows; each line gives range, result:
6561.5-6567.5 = 58.56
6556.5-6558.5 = 40.2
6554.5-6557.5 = 40.55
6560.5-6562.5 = 50.01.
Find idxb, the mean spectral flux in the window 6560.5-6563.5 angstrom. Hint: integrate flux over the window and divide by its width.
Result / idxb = 52.3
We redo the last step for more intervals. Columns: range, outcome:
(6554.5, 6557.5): 37.2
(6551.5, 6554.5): 38.5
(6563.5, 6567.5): 45.8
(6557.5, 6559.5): 39.9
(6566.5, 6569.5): 43.5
